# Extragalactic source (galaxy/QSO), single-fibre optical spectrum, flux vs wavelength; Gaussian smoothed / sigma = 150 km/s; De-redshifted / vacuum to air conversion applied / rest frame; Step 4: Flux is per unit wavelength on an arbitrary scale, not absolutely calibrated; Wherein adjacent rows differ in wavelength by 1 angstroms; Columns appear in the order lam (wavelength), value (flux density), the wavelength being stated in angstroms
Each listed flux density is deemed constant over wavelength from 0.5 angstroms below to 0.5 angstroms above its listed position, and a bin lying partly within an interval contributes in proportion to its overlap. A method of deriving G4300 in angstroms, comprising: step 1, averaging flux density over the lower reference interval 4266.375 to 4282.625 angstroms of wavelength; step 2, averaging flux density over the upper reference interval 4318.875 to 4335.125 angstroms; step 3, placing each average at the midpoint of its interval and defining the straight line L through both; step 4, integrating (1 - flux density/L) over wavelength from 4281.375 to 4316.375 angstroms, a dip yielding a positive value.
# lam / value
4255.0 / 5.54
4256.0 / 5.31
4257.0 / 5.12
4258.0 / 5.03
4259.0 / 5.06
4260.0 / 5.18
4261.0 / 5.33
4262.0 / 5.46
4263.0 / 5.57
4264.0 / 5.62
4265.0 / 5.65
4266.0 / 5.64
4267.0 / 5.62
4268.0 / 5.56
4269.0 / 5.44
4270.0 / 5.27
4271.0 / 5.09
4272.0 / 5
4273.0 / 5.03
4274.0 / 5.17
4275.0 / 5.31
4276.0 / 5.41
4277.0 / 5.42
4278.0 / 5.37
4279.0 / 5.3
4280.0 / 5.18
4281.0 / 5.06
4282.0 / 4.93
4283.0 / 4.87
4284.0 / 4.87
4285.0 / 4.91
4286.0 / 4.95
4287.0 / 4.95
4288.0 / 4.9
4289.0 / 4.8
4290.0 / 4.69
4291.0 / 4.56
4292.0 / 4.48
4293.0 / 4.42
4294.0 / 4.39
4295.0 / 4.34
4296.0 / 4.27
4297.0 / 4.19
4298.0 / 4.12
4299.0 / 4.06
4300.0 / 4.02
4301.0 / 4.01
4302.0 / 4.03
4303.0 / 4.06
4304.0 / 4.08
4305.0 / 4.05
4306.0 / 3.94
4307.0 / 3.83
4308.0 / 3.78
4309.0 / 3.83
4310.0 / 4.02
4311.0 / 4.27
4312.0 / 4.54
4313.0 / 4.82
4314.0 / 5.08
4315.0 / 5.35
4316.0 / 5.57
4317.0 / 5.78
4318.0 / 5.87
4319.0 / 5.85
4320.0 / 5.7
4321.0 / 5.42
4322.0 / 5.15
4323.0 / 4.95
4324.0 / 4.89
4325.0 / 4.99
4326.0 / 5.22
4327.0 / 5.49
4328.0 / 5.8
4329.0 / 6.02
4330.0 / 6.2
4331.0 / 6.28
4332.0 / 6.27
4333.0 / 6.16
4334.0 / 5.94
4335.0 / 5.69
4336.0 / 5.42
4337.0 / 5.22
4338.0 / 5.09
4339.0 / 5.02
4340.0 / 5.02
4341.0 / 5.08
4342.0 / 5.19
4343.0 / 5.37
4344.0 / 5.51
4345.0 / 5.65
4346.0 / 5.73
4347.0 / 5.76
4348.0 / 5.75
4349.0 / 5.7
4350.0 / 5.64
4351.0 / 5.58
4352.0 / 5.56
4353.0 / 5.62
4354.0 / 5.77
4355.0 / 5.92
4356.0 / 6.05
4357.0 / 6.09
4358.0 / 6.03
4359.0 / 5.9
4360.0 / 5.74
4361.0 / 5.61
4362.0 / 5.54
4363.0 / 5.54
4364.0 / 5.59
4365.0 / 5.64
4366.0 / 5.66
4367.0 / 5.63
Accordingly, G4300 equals 6.3 angstroms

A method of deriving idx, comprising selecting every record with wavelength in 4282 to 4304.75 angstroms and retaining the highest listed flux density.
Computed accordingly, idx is 4.95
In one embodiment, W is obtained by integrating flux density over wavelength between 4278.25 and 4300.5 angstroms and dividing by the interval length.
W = 4.66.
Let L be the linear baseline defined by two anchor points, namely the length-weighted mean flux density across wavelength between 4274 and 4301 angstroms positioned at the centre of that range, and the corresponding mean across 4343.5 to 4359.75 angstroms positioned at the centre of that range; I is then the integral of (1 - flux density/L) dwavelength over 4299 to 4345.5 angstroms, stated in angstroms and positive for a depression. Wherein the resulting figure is 2.2 angstroms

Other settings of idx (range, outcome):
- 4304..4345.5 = 6.28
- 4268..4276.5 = 5.56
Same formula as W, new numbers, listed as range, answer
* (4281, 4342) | 4.91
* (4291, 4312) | 4.13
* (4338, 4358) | 5.58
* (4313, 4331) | 5.49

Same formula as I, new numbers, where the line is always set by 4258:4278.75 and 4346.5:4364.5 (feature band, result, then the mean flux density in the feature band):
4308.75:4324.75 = 1.4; 5.09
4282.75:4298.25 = 2.4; 4.61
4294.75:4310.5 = 4.2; 4.03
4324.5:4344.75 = 0.4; 5.55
